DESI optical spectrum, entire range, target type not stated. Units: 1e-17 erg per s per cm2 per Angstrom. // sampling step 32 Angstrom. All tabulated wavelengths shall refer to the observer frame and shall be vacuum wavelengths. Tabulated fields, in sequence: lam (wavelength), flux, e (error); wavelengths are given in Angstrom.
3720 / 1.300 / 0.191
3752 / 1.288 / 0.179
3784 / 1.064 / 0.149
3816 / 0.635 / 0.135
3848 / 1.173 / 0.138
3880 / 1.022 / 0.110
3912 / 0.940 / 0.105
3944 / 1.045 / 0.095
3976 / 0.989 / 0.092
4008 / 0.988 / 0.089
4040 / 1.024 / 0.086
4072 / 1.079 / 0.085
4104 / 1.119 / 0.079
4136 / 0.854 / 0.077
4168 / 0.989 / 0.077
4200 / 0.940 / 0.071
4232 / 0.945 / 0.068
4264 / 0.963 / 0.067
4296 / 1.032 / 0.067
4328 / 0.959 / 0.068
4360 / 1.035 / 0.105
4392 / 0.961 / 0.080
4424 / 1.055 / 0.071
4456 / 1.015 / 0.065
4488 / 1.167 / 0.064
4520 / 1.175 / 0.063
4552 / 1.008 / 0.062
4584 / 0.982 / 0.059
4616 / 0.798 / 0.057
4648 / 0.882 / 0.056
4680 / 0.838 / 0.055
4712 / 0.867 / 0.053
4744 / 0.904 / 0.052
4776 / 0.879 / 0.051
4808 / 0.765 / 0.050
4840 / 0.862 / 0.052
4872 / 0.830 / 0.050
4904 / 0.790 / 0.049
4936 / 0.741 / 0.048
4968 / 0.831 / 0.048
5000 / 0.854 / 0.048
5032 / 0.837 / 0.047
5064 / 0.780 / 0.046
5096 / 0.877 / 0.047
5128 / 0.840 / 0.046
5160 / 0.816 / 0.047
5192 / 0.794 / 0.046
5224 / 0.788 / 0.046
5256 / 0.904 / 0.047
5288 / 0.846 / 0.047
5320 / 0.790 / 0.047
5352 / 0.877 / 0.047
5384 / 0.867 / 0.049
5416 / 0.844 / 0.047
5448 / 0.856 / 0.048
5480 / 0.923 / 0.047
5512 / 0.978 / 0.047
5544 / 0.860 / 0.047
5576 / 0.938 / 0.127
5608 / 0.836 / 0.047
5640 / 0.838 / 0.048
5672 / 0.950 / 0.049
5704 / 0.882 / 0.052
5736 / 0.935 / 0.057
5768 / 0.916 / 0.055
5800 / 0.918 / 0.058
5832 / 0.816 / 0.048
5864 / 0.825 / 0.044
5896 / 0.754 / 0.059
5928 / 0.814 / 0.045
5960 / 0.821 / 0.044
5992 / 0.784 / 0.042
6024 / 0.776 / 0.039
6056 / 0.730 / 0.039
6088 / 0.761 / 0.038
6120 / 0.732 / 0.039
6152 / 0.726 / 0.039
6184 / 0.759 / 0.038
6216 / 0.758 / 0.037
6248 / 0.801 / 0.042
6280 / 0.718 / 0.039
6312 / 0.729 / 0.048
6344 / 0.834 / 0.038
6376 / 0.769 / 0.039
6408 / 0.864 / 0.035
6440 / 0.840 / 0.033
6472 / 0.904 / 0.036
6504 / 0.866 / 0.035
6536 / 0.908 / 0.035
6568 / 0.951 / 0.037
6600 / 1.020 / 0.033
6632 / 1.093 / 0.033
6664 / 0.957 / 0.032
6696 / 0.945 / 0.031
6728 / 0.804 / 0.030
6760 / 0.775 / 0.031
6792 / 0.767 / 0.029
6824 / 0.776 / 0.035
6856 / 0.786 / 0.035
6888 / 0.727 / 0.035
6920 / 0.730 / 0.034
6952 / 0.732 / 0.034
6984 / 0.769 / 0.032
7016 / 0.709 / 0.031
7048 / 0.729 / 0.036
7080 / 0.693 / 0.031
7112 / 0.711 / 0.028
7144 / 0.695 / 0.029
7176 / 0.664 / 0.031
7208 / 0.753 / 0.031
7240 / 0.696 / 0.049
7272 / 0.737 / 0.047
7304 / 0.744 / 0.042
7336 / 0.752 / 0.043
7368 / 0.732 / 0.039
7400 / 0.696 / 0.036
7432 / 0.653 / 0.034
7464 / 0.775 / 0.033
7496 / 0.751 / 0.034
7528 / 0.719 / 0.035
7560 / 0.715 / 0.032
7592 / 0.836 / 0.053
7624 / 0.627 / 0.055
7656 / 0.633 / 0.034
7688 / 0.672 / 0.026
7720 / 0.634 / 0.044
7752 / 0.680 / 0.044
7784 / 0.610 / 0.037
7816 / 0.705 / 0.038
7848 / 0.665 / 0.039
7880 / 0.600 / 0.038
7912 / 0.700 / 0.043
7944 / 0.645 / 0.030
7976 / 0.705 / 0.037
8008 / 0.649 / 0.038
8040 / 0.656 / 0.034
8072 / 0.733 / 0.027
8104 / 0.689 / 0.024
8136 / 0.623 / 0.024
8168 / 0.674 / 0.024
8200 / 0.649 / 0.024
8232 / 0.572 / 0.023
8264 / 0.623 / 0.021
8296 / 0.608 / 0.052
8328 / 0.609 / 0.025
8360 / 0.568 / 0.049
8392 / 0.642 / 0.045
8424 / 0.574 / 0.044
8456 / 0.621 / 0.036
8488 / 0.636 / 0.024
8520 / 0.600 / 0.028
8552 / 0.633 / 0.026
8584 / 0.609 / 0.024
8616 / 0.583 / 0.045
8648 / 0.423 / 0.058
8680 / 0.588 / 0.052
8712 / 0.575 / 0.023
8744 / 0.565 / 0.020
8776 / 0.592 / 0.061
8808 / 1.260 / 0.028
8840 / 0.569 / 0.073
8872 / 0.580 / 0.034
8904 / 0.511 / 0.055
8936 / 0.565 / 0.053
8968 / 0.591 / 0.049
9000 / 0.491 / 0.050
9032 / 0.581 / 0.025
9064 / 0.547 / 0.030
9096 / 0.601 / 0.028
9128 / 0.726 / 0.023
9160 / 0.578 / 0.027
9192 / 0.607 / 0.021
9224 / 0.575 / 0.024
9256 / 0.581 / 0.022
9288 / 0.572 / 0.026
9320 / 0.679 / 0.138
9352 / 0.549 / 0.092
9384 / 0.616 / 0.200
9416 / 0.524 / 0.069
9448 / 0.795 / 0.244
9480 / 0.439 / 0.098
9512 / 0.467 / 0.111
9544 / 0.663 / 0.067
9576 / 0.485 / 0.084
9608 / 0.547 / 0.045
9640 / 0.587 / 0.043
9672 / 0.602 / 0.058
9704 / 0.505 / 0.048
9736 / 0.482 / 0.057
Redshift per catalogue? 1.36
